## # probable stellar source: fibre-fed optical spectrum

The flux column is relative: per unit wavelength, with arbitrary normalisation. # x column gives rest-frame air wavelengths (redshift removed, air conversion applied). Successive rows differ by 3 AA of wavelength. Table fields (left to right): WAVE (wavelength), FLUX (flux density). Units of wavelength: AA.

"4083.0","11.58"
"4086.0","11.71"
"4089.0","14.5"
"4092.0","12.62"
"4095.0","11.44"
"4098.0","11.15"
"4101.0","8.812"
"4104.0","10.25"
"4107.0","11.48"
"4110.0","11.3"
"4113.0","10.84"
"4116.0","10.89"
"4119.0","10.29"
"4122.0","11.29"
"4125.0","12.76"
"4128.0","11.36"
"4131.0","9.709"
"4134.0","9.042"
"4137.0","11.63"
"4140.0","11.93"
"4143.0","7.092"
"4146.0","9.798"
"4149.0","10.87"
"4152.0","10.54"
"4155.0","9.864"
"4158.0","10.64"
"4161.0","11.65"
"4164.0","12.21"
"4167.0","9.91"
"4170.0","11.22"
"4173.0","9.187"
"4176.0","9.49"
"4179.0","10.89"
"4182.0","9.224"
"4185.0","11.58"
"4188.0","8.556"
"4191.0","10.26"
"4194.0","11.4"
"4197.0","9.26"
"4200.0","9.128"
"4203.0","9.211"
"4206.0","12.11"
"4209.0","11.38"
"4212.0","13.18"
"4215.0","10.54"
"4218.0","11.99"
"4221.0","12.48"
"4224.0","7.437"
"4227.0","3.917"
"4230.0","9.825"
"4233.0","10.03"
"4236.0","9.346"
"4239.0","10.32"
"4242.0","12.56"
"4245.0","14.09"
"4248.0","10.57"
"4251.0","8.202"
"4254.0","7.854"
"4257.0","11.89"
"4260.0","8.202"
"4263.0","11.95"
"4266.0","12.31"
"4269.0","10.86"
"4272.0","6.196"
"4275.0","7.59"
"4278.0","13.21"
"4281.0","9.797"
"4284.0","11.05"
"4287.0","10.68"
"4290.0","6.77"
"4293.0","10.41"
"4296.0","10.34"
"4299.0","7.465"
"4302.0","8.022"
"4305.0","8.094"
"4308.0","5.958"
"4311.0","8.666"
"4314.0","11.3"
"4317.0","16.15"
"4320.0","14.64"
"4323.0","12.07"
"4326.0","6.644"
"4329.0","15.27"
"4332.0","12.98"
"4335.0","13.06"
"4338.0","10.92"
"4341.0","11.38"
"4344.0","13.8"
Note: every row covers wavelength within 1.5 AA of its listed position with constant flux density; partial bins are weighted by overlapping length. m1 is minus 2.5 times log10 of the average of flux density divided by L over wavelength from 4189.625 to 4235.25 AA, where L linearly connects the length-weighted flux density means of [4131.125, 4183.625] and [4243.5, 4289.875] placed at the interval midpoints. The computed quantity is 0.01 mag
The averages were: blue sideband 10.3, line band 10.1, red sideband 10.2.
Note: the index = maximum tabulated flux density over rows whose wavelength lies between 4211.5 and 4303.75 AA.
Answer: 14.09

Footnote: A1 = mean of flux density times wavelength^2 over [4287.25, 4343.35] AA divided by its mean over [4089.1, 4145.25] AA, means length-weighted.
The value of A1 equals 1.08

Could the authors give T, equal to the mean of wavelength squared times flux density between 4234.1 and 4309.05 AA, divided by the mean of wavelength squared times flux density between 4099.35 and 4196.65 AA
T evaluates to 1.0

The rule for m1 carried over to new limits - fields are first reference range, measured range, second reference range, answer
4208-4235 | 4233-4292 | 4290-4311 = -0.118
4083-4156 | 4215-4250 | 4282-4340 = 0.050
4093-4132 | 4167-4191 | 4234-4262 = 0.065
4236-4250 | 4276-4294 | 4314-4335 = 0.188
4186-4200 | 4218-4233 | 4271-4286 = 0.101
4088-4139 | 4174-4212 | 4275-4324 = 0.042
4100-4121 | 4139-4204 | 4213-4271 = 0.027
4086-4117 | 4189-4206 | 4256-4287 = 0.078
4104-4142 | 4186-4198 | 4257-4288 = 0.071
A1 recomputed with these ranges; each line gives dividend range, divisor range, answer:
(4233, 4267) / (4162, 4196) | 1.06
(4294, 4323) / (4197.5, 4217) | 0.98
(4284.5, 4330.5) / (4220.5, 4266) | 1.06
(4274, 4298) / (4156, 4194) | 1.01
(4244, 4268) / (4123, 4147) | 1.07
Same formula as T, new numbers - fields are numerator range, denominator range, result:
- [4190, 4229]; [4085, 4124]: 0.95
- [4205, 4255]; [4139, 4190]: 1.04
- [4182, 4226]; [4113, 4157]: 1.03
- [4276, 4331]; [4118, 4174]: 1.05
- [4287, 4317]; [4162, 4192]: 0.93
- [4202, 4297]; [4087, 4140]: 0.97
